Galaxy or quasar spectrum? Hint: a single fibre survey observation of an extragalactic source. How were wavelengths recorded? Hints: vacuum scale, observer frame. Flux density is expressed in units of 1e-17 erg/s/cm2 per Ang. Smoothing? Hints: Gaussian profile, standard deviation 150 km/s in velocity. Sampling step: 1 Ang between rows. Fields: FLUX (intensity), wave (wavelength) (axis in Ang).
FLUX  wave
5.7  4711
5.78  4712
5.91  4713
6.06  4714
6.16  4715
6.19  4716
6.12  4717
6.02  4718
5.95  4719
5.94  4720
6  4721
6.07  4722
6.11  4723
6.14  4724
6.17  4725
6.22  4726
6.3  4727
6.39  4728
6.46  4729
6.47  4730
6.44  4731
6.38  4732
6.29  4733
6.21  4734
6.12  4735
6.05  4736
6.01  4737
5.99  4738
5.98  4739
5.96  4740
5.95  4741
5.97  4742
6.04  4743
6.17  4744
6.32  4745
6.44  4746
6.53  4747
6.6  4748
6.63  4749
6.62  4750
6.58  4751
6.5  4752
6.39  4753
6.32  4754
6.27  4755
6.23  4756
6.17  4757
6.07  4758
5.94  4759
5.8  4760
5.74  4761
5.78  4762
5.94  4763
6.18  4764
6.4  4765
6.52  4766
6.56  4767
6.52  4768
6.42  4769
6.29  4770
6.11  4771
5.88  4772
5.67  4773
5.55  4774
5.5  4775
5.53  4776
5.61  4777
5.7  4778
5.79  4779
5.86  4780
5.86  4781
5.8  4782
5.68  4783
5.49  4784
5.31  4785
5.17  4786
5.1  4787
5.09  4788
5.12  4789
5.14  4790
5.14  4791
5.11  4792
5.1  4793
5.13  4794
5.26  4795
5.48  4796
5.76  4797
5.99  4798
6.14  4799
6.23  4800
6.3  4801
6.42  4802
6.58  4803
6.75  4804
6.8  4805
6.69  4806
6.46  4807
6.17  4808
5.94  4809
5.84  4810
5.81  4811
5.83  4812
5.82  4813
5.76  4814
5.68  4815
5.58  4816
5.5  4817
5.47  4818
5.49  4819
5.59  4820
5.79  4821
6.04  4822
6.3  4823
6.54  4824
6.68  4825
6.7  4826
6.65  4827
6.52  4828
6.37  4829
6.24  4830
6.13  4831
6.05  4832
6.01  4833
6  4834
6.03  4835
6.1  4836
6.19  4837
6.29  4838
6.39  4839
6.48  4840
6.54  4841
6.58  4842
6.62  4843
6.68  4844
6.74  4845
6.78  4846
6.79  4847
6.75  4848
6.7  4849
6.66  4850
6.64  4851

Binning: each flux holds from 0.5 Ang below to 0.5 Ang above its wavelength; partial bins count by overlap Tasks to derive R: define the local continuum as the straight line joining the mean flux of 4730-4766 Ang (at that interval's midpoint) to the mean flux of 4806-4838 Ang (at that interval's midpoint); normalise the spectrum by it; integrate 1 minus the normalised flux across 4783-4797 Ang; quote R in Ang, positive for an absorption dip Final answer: 2.0 Ang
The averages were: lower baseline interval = 6.21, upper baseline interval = 6.06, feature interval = 5.24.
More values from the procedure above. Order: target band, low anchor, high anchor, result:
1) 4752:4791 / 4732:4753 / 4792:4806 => 1.7 Ang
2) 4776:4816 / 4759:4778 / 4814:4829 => 1.7 Ang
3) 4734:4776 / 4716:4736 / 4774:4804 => -1.6 Ang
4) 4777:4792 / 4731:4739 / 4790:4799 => 0.2 Ang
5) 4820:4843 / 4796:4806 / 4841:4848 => 1.0 Ang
